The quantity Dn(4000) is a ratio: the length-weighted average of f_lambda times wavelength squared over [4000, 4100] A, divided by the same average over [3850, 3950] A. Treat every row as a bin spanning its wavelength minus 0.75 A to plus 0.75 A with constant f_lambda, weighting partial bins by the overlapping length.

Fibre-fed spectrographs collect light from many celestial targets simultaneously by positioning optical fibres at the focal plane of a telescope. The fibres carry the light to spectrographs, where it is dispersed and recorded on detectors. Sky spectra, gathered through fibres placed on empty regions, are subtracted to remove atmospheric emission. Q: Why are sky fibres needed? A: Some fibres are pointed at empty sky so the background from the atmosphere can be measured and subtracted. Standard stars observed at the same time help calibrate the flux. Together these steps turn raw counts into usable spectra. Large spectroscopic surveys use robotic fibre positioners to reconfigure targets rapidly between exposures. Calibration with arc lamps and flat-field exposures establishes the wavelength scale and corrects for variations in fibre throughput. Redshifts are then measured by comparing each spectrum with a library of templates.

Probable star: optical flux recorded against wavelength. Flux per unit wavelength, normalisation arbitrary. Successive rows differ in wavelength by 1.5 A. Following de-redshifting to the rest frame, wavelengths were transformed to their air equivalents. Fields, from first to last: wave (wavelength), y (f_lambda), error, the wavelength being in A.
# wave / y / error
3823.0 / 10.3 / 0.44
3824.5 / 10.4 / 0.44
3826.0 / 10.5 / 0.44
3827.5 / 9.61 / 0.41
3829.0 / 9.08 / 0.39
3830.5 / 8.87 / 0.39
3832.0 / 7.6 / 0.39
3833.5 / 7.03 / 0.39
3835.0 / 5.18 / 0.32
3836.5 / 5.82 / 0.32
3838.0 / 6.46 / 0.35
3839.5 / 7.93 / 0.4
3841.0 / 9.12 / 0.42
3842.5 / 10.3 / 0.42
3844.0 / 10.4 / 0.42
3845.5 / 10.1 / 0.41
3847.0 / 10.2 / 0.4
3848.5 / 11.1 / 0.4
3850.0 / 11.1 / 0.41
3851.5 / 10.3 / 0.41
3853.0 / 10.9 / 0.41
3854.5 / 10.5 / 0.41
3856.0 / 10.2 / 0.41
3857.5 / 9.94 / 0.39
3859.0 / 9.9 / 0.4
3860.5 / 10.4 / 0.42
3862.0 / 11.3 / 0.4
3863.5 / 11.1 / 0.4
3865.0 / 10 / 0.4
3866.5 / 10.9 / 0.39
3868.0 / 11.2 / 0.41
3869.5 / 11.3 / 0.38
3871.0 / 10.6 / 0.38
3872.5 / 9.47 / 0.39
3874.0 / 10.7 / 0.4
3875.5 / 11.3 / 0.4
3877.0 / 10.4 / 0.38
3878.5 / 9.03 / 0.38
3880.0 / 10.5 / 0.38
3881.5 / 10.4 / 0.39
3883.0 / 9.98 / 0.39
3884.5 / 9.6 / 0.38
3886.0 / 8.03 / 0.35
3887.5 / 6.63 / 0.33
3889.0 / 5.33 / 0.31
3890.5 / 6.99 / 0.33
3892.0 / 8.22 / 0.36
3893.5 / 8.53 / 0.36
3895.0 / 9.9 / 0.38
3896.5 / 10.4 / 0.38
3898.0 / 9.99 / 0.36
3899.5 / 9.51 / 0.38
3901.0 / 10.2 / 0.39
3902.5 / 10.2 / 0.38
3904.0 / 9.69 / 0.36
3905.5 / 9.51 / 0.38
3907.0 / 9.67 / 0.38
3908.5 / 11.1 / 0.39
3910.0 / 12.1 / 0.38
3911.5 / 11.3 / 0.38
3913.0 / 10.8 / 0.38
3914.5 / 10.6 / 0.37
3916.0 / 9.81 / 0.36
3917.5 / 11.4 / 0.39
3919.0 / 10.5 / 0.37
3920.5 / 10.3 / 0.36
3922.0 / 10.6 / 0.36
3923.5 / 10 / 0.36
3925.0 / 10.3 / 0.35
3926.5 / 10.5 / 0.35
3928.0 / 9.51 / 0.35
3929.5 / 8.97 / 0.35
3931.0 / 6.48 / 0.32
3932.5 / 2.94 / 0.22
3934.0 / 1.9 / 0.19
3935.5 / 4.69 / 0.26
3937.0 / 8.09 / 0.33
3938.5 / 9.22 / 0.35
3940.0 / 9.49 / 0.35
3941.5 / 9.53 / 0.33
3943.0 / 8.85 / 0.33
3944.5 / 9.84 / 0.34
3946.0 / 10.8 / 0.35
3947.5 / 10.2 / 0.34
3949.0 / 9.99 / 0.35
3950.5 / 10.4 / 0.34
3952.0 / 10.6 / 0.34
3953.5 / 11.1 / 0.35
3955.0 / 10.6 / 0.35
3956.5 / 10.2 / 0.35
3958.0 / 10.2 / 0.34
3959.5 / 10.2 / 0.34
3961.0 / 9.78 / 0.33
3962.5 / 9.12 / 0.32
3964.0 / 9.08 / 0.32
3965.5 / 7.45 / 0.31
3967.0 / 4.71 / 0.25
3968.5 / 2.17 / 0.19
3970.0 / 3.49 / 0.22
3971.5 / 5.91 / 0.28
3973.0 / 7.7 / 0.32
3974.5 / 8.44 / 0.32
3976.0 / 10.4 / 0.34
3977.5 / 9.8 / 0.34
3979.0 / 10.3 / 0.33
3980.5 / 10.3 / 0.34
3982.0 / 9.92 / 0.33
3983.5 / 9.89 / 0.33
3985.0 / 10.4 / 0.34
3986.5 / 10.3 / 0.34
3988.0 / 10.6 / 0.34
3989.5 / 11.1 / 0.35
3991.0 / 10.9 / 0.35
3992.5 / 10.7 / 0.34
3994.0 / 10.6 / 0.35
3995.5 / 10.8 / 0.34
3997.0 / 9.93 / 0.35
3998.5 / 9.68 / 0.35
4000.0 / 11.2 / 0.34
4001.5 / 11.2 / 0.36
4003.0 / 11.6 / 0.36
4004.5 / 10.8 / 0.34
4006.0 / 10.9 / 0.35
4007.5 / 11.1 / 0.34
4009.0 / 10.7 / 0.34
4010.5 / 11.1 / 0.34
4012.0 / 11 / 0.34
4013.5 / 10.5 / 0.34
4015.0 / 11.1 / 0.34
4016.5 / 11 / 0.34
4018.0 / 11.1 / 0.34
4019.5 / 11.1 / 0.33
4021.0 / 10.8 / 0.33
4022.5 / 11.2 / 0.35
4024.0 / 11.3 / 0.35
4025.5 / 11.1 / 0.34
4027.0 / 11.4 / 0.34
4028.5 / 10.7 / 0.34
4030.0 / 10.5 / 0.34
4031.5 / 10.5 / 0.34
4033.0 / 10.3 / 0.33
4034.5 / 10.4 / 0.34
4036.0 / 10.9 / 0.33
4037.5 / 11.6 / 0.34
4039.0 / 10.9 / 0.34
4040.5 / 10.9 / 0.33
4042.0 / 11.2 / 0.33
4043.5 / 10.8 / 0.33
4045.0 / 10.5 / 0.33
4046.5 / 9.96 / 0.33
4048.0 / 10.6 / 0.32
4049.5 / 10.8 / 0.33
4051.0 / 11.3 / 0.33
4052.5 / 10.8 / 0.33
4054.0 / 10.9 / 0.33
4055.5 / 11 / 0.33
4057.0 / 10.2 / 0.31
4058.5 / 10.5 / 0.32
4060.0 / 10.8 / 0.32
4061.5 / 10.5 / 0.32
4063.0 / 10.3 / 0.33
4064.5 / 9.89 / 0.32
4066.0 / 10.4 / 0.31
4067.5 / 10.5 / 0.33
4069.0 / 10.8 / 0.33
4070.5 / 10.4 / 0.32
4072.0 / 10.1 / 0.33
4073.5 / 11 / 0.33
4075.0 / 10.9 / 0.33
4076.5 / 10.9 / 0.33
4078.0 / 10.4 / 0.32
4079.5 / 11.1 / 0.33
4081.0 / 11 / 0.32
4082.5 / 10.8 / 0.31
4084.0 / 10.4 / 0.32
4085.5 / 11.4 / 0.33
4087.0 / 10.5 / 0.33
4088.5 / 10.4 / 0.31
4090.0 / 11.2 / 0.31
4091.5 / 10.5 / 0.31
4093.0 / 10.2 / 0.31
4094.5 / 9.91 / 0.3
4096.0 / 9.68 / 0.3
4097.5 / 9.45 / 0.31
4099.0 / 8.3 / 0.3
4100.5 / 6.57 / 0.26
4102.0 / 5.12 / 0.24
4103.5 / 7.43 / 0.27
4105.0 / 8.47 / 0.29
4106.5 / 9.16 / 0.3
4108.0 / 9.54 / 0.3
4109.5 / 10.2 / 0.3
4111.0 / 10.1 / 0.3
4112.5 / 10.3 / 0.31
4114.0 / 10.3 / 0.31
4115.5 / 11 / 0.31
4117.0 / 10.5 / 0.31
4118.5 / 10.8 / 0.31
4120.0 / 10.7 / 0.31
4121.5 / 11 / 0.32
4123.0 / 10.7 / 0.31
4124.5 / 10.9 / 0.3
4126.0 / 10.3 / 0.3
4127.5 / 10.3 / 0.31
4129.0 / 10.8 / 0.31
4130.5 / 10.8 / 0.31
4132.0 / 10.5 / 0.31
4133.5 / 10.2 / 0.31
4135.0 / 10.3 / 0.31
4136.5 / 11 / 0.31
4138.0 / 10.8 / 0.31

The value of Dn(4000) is 1.2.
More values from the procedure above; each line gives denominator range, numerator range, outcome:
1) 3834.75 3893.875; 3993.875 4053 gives 1.23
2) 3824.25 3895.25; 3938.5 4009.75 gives 1.08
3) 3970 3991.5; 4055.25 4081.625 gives 1.17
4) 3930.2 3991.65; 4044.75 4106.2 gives 1.23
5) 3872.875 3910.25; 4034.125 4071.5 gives 1.22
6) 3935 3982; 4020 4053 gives 1.28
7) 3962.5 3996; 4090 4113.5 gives 1.09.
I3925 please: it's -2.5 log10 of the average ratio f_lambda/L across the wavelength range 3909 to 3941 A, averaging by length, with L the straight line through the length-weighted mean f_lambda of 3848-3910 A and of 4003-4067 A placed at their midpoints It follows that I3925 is 0.13 mag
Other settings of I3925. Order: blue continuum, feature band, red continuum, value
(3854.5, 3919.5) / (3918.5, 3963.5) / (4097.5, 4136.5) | 0.088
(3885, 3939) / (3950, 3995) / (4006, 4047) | 0.089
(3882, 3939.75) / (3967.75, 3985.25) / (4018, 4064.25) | 0.214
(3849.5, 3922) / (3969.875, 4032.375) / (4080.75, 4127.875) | -0.045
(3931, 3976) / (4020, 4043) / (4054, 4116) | -0.176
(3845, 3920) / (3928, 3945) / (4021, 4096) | 0.364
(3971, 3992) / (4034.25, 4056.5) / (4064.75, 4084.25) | -0.047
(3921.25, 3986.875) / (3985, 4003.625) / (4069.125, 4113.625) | -0.181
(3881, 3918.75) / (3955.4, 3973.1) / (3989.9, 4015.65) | 0.341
